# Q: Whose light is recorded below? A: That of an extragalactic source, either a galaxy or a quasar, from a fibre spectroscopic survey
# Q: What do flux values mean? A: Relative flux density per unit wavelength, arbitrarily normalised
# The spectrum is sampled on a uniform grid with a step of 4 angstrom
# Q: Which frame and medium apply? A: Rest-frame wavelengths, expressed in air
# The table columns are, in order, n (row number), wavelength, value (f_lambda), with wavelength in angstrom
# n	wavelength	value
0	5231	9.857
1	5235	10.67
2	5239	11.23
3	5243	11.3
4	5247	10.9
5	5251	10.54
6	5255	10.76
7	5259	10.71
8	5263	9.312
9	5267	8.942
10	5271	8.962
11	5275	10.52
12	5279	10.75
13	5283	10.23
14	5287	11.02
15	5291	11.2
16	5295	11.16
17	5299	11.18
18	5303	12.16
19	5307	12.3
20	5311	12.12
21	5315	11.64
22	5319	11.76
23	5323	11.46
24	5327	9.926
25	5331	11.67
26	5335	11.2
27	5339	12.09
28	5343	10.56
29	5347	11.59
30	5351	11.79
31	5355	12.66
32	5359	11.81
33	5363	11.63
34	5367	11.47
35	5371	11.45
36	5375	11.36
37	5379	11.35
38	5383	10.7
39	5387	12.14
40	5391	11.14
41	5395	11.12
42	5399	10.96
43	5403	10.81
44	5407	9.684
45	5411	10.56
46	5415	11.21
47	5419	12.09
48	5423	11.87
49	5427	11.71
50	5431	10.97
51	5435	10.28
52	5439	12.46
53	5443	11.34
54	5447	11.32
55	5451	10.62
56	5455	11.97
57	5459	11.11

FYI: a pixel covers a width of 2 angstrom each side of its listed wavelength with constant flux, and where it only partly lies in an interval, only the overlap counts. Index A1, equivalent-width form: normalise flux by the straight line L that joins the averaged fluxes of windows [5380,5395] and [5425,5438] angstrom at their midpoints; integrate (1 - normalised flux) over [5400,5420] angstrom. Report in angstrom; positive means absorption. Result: 0.7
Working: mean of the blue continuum 11.3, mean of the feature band 10.8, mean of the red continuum 11.1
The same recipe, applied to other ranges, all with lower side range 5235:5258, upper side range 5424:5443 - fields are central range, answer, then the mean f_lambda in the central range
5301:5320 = -1.6 angstrom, 12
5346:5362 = -1.1 angstrom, 12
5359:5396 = -0.5 angstrom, 11.4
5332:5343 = -0.3 angstrom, 11.5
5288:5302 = -0.3 angstrom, 11.2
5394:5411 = 1.0 angstrom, 10.6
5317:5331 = 0.0 angstrom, 11.1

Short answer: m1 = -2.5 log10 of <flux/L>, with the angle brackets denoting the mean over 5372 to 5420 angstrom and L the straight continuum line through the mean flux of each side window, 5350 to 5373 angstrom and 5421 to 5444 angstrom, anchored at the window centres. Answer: 0.052 mag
